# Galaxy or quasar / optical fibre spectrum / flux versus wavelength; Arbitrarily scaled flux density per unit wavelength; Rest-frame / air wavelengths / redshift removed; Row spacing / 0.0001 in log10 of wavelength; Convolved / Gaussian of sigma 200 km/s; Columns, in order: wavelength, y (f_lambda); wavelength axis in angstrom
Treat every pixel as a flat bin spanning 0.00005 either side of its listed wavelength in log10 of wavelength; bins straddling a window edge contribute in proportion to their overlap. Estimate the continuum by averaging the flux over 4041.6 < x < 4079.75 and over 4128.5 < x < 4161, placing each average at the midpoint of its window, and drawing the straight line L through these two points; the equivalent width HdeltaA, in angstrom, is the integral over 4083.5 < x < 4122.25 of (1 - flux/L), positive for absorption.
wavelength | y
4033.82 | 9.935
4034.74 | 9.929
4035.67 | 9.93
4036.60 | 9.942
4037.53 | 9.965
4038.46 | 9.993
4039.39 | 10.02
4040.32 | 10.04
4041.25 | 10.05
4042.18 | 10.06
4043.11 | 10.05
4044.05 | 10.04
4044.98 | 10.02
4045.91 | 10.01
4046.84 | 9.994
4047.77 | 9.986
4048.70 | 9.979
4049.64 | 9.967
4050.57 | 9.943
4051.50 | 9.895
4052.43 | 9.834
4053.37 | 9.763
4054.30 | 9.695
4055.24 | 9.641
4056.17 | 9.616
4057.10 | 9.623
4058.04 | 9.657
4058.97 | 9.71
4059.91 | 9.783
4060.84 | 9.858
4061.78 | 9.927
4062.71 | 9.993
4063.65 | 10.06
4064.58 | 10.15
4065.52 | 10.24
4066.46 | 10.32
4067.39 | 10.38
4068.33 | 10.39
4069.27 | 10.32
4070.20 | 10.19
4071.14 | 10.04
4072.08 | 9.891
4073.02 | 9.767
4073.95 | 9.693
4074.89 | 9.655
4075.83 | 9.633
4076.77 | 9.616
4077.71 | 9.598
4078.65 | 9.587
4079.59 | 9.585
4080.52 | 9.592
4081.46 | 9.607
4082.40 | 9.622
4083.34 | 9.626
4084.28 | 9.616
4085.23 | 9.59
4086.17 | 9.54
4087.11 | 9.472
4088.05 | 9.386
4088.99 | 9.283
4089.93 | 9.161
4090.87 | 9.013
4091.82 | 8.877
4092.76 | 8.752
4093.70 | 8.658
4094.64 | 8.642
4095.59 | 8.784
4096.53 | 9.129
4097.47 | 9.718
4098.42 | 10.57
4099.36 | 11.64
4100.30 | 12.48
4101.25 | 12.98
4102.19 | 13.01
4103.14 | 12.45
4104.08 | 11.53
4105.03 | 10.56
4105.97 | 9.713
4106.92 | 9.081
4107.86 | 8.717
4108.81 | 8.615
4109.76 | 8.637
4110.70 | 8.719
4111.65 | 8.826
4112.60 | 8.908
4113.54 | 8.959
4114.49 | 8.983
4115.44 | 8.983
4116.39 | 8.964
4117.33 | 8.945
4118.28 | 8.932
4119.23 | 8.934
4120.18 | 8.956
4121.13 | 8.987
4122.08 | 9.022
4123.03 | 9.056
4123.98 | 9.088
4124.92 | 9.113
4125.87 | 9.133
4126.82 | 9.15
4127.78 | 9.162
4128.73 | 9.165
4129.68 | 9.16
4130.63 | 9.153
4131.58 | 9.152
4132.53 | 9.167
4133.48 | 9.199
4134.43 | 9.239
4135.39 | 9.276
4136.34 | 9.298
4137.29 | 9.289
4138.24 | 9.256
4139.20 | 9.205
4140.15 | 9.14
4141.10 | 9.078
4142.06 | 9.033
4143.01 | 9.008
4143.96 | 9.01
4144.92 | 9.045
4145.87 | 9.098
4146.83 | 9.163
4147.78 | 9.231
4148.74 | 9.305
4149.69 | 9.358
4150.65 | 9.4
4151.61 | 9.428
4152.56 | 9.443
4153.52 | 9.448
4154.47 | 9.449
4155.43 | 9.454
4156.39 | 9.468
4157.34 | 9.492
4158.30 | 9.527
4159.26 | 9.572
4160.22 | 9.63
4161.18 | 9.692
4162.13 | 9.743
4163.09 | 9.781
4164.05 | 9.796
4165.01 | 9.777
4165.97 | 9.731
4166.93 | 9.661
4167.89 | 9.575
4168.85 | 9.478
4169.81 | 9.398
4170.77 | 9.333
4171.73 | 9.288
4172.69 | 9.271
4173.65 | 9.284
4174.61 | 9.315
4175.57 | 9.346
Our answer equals -0.1 angstrom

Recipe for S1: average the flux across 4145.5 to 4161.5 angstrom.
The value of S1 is 9.42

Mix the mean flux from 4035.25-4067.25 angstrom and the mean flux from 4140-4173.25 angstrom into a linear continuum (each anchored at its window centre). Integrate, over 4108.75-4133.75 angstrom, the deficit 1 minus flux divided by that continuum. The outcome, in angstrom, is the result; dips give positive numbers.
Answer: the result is 1.5 angstrom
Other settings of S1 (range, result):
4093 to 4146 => 9.46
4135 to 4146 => 9.15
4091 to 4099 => 9.17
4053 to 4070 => 9.96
